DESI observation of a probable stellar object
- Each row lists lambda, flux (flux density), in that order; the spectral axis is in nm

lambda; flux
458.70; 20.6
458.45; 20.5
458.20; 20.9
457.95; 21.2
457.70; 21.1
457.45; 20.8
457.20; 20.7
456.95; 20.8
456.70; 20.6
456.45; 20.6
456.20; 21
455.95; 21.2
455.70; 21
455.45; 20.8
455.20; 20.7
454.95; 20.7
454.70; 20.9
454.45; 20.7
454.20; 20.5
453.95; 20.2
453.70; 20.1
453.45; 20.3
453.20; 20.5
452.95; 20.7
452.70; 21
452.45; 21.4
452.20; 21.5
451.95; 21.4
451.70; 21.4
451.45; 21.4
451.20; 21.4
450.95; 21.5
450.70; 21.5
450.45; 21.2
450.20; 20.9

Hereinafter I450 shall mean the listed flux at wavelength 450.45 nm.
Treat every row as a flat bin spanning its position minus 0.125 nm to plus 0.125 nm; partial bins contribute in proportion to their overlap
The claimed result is 21.2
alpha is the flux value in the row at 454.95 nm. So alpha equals 20.7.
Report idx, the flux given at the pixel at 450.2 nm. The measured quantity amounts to 20.9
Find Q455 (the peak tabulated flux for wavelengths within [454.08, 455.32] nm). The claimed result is 20.9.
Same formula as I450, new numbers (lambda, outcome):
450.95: 21.5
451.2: 21.4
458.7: 20.6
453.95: 20.2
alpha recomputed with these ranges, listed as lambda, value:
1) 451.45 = 21.4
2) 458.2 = 20.9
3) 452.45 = 21.4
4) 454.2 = 20.5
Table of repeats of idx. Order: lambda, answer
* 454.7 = 20.9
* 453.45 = 20.3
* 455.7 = 21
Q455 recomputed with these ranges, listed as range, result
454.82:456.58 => 21.2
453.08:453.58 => 20.5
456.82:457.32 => 20.8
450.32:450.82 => 21.5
